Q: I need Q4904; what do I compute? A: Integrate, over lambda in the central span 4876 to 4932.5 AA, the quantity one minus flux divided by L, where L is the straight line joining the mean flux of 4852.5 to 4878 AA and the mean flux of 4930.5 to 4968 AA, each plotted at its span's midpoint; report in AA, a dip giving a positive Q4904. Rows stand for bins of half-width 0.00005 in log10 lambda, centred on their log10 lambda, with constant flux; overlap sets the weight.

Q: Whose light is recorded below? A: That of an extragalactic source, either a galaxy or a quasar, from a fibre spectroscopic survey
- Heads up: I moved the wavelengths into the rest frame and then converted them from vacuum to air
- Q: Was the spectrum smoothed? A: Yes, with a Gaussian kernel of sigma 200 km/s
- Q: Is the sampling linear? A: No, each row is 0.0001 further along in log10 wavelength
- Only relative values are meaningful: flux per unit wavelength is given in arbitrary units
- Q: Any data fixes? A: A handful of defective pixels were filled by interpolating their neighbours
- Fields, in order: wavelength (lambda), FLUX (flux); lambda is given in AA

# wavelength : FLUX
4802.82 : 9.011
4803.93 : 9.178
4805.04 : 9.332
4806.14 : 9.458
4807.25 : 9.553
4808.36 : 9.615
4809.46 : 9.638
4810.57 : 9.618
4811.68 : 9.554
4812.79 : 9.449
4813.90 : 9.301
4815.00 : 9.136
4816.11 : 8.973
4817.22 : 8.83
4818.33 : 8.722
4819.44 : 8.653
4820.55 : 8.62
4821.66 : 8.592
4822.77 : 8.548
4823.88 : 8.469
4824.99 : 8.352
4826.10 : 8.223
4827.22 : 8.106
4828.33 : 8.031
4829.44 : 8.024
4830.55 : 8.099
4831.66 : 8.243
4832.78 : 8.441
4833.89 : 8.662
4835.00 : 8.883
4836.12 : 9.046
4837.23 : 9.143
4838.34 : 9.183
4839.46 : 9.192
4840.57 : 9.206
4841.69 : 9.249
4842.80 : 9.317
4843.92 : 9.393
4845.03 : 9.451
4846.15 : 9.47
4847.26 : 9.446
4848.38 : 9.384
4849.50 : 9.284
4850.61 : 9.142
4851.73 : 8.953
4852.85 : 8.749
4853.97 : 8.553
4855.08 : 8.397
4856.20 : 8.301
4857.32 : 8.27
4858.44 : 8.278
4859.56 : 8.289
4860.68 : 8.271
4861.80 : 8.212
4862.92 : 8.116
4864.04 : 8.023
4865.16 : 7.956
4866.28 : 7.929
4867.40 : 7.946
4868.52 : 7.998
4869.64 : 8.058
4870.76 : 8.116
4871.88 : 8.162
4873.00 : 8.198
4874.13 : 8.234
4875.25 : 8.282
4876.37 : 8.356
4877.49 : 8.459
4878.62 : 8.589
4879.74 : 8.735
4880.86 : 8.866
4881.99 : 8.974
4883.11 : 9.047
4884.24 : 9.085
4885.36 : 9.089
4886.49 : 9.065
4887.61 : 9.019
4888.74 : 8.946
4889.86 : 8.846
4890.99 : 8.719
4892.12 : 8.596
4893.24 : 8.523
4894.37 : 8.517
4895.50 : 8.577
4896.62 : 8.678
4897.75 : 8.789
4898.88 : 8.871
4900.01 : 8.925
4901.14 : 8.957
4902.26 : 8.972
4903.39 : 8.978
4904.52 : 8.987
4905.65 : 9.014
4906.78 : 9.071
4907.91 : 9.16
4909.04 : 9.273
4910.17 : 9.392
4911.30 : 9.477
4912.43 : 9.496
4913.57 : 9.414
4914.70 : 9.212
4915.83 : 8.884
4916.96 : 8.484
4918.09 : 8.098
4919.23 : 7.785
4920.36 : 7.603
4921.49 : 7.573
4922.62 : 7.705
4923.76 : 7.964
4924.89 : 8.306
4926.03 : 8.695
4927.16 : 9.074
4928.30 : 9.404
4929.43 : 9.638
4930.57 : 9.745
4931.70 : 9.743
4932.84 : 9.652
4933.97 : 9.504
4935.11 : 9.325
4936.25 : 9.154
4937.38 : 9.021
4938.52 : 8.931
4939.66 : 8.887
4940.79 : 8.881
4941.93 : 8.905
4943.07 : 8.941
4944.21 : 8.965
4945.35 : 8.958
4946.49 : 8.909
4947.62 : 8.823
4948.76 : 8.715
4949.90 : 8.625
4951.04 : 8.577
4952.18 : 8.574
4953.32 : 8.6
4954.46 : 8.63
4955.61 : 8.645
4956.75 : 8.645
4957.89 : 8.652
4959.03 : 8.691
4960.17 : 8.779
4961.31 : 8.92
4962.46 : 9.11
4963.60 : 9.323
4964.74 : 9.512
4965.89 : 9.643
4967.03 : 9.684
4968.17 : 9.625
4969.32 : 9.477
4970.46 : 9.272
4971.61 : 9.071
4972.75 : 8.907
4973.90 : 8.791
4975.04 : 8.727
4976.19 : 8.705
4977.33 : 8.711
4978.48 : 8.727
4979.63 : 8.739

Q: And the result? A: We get -1.6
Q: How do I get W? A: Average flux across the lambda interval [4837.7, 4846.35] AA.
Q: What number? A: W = 9.3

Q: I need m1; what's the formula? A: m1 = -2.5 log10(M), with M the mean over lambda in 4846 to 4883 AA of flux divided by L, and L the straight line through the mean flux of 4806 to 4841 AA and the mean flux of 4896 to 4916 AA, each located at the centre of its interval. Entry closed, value 0.06 mag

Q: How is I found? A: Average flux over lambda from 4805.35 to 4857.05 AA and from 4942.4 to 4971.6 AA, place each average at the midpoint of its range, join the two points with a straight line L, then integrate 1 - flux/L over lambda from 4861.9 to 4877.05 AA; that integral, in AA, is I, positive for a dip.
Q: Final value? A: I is 1.4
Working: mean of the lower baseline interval 8.93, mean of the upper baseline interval 8.97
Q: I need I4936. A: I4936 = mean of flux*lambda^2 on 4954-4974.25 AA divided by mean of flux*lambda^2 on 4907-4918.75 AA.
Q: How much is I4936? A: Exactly 1.02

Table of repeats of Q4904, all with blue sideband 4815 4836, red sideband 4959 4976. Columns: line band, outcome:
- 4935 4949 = 0.2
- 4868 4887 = 0.4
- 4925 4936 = -0.5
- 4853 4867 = 0.7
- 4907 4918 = -0.3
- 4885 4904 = 0.0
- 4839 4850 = -1.0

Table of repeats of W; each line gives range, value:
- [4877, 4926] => 8.76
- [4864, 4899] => 8.54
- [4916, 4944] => 8.8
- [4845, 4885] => 8.53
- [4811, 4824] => 8.93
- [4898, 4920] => 8.95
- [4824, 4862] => 8.74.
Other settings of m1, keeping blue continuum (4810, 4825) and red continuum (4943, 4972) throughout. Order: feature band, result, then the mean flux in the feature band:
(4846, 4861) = 0.02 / 8.76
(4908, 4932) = 0.02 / 8.8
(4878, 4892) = 0.01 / 8.9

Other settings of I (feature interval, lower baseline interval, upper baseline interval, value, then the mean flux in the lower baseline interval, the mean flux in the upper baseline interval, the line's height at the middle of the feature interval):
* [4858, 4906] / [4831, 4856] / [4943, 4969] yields 2.3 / 9.02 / 8.94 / 8.99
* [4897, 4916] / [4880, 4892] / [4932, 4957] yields -0.4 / 8.94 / 8.91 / 8.93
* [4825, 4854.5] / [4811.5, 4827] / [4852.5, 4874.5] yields -1.3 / 8.78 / 8.2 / 8.51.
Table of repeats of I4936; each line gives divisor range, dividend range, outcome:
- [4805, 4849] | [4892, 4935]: 1.03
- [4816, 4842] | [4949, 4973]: 1.10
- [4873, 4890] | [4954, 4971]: 1.08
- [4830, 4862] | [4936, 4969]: 1.06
